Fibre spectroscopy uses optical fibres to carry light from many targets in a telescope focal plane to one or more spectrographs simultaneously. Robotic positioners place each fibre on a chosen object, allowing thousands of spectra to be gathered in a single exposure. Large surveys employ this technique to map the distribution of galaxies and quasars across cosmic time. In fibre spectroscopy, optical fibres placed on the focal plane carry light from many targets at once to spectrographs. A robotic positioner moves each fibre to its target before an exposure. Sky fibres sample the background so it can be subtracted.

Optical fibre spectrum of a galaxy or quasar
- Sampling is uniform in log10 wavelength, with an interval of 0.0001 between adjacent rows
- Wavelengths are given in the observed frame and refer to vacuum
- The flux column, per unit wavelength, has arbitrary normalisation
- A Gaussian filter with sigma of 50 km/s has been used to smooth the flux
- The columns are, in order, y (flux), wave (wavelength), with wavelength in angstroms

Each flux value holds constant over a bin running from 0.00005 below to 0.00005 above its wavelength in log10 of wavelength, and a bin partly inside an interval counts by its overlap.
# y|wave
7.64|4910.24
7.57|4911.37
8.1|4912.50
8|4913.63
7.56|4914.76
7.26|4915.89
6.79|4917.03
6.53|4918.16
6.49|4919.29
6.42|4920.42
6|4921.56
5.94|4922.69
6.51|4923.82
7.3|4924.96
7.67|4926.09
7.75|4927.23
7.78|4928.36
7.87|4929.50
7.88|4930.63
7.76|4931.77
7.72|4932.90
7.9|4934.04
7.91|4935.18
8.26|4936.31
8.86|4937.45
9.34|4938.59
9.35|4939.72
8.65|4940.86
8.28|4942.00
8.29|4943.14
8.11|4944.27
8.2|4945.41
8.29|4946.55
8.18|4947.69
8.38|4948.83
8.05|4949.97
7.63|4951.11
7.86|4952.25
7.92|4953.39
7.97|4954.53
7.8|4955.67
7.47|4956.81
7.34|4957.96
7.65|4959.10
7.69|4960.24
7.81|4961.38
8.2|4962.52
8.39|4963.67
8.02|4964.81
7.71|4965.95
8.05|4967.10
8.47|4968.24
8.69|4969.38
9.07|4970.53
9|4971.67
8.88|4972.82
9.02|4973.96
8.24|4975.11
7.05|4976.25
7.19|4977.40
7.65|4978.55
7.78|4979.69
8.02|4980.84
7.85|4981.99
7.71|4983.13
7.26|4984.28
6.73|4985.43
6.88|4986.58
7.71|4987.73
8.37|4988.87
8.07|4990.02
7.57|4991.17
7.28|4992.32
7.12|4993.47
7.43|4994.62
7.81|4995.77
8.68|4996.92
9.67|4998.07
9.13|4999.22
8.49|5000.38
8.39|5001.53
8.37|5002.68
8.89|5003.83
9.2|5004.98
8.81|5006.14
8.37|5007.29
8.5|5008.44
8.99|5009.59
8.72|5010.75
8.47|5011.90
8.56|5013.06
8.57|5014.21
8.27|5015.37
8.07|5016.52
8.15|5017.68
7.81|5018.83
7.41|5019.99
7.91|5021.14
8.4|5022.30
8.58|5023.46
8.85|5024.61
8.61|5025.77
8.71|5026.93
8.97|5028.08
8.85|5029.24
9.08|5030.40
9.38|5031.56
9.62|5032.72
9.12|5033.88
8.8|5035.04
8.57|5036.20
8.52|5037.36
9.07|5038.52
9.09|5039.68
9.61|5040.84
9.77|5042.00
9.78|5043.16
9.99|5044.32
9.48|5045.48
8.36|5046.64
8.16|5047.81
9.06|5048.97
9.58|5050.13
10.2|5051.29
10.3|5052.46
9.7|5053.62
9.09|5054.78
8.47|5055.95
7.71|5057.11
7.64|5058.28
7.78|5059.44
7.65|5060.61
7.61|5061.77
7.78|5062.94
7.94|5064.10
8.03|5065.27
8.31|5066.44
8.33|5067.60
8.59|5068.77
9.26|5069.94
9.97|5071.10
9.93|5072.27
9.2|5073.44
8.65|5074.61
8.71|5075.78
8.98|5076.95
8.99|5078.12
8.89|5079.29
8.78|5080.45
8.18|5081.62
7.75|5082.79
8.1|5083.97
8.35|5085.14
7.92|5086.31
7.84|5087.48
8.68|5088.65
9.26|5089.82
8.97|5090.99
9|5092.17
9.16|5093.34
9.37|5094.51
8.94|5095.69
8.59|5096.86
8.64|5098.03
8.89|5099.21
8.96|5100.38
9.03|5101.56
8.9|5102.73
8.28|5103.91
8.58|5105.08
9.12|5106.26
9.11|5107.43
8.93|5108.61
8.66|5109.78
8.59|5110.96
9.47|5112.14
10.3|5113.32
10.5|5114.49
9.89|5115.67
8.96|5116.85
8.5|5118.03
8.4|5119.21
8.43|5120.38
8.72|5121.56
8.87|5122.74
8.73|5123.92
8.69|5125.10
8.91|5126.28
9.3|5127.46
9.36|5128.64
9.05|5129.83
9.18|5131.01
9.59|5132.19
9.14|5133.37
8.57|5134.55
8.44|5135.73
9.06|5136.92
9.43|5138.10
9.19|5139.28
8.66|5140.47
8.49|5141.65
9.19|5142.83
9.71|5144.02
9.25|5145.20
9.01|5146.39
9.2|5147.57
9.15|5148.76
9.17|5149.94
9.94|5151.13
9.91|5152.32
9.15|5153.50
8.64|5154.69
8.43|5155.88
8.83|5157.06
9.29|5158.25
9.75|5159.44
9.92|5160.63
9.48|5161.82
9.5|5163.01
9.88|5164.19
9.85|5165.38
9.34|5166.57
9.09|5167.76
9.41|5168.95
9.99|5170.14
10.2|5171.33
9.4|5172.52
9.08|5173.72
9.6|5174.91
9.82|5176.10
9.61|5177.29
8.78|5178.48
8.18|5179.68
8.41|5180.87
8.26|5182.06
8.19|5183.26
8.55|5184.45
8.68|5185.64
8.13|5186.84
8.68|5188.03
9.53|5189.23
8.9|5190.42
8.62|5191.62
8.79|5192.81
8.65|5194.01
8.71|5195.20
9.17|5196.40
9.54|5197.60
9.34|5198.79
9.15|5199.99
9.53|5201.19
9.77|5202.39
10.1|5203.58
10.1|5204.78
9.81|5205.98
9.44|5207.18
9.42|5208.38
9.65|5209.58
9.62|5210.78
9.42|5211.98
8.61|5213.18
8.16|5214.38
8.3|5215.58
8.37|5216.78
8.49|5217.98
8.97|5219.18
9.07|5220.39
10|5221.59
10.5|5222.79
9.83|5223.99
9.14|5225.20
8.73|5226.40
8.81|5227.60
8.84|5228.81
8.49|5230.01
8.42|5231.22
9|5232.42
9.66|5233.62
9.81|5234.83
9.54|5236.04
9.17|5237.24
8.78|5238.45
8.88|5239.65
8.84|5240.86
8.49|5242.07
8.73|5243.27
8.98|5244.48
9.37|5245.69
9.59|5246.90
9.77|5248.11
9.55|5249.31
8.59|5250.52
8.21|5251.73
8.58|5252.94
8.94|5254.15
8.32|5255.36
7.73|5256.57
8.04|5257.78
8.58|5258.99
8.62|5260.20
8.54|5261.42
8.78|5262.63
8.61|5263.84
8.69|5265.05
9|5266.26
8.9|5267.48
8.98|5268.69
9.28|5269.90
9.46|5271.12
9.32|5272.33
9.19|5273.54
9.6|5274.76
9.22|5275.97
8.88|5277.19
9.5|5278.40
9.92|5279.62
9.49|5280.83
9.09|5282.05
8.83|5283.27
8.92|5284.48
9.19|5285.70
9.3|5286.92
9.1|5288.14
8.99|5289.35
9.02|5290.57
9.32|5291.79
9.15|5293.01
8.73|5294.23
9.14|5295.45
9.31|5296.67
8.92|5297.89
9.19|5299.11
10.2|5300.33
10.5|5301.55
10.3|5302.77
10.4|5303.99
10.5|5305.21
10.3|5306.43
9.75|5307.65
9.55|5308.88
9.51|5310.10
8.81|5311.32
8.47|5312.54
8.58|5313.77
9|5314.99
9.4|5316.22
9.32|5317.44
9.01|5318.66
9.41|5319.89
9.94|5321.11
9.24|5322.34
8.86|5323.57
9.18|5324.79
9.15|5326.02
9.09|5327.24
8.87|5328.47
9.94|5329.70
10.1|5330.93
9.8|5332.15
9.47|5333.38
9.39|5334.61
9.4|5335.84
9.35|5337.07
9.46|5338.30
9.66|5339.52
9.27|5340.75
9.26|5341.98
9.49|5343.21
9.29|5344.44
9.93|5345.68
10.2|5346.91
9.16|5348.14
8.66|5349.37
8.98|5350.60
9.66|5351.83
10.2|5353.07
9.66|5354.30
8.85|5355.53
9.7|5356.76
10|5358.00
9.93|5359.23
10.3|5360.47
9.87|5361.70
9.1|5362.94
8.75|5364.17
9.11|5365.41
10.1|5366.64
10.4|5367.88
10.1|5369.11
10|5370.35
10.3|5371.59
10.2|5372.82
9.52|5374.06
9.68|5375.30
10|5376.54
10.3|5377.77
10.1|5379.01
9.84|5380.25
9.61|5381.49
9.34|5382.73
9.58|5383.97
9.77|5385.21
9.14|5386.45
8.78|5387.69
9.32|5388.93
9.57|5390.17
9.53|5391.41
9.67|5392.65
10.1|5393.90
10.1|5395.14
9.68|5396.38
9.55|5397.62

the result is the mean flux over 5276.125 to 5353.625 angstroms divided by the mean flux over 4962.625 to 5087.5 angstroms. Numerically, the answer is 1.1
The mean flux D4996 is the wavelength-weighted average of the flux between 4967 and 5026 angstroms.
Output 8.21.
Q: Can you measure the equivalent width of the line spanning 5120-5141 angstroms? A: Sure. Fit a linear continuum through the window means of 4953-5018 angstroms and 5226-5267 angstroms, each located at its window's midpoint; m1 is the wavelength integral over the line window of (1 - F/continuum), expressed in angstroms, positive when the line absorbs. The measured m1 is -1.1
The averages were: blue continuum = 8.13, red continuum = 8.84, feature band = 8.97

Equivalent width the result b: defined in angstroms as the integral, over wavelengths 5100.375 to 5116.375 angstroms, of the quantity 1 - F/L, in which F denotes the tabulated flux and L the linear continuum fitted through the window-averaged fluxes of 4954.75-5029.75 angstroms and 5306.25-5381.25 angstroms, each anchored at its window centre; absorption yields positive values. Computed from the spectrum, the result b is -1.0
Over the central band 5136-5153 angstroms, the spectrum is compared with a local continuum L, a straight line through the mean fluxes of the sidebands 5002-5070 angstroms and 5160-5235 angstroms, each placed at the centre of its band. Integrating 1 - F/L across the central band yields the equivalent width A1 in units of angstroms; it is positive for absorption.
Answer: -0.38 angstroms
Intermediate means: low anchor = 8.7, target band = 9.22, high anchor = 9.18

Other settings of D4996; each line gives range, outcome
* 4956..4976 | 8.2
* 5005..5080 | 8.76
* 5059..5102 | 8.62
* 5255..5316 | 9.18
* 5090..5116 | 9.08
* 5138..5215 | 9.21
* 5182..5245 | 9.07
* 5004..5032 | 8.55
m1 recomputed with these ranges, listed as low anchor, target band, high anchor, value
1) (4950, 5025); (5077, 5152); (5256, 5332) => -3.2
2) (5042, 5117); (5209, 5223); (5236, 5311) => 0.0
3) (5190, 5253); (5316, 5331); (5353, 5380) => 0.5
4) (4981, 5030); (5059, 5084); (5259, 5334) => -0.1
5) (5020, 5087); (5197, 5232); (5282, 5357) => -0.3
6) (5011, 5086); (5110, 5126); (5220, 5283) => -0.4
